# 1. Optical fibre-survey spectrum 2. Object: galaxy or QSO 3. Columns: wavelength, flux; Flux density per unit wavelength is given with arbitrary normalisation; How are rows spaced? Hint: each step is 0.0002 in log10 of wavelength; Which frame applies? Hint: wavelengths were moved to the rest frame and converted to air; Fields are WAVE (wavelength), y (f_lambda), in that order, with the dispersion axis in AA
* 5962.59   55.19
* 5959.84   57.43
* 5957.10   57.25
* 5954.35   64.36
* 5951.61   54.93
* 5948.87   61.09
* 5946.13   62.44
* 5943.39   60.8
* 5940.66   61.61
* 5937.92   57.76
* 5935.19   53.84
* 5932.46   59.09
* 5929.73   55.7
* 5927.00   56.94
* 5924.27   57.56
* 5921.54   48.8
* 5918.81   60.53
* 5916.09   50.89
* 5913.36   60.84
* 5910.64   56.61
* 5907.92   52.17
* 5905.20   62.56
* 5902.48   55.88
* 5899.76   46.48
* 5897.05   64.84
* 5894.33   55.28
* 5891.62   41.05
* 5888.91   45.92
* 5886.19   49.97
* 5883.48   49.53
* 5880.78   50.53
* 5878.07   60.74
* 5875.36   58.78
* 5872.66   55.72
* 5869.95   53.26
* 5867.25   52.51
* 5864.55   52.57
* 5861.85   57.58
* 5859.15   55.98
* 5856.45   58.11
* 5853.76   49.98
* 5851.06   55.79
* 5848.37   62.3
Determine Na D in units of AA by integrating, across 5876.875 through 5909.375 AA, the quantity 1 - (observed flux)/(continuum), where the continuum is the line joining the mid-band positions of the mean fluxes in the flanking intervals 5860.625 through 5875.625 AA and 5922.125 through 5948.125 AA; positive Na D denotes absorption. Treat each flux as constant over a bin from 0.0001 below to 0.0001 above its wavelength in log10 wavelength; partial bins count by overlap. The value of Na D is 1.8 AA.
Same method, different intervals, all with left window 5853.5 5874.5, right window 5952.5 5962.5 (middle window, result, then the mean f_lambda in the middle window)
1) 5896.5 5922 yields 0.37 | 55.9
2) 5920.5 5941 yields 0.50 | 56.3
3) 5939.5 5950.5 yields -0.57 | 61.3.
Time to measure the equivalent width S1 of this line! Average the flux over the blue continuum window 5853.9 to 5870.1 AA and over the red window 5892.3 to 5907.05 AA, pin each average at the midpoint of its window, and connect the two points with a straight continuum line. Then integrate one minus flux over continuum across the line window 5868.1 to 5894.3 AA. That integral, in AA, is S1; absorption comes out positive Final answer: 1.7 AA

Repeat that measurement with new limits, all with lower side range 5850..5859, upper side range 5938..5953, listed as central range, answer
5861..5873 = 0.3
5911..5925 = 0.6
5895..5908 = 0.2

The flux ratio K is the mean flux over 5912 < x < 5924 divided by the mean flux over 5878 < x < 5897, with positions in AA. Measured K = 1.09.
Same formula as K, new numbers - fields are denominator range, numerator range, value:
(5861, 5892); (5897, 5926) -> 1.06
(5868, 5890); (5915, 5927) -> 1.03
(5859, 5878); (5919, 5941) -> 1.02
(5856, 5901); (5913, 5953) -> 1.08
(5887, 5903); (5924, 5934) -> 1.12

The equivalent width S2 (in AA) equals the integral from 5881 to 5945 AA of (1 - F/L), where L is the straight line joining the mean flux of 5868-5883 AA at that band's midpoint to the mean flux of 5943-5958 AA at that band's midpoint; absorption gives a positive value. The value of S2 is 3.1 AA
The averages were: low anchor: 55.3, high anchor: 60.2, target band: 54.9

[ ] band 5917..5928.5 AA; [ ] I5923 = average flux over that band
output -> 55.7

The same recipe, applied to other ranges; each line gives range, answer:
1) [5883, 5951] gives 55.6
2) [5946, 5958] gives 59.8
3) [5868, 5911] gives 53.6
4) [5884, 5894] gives 46.9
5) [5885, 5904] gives 51.4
